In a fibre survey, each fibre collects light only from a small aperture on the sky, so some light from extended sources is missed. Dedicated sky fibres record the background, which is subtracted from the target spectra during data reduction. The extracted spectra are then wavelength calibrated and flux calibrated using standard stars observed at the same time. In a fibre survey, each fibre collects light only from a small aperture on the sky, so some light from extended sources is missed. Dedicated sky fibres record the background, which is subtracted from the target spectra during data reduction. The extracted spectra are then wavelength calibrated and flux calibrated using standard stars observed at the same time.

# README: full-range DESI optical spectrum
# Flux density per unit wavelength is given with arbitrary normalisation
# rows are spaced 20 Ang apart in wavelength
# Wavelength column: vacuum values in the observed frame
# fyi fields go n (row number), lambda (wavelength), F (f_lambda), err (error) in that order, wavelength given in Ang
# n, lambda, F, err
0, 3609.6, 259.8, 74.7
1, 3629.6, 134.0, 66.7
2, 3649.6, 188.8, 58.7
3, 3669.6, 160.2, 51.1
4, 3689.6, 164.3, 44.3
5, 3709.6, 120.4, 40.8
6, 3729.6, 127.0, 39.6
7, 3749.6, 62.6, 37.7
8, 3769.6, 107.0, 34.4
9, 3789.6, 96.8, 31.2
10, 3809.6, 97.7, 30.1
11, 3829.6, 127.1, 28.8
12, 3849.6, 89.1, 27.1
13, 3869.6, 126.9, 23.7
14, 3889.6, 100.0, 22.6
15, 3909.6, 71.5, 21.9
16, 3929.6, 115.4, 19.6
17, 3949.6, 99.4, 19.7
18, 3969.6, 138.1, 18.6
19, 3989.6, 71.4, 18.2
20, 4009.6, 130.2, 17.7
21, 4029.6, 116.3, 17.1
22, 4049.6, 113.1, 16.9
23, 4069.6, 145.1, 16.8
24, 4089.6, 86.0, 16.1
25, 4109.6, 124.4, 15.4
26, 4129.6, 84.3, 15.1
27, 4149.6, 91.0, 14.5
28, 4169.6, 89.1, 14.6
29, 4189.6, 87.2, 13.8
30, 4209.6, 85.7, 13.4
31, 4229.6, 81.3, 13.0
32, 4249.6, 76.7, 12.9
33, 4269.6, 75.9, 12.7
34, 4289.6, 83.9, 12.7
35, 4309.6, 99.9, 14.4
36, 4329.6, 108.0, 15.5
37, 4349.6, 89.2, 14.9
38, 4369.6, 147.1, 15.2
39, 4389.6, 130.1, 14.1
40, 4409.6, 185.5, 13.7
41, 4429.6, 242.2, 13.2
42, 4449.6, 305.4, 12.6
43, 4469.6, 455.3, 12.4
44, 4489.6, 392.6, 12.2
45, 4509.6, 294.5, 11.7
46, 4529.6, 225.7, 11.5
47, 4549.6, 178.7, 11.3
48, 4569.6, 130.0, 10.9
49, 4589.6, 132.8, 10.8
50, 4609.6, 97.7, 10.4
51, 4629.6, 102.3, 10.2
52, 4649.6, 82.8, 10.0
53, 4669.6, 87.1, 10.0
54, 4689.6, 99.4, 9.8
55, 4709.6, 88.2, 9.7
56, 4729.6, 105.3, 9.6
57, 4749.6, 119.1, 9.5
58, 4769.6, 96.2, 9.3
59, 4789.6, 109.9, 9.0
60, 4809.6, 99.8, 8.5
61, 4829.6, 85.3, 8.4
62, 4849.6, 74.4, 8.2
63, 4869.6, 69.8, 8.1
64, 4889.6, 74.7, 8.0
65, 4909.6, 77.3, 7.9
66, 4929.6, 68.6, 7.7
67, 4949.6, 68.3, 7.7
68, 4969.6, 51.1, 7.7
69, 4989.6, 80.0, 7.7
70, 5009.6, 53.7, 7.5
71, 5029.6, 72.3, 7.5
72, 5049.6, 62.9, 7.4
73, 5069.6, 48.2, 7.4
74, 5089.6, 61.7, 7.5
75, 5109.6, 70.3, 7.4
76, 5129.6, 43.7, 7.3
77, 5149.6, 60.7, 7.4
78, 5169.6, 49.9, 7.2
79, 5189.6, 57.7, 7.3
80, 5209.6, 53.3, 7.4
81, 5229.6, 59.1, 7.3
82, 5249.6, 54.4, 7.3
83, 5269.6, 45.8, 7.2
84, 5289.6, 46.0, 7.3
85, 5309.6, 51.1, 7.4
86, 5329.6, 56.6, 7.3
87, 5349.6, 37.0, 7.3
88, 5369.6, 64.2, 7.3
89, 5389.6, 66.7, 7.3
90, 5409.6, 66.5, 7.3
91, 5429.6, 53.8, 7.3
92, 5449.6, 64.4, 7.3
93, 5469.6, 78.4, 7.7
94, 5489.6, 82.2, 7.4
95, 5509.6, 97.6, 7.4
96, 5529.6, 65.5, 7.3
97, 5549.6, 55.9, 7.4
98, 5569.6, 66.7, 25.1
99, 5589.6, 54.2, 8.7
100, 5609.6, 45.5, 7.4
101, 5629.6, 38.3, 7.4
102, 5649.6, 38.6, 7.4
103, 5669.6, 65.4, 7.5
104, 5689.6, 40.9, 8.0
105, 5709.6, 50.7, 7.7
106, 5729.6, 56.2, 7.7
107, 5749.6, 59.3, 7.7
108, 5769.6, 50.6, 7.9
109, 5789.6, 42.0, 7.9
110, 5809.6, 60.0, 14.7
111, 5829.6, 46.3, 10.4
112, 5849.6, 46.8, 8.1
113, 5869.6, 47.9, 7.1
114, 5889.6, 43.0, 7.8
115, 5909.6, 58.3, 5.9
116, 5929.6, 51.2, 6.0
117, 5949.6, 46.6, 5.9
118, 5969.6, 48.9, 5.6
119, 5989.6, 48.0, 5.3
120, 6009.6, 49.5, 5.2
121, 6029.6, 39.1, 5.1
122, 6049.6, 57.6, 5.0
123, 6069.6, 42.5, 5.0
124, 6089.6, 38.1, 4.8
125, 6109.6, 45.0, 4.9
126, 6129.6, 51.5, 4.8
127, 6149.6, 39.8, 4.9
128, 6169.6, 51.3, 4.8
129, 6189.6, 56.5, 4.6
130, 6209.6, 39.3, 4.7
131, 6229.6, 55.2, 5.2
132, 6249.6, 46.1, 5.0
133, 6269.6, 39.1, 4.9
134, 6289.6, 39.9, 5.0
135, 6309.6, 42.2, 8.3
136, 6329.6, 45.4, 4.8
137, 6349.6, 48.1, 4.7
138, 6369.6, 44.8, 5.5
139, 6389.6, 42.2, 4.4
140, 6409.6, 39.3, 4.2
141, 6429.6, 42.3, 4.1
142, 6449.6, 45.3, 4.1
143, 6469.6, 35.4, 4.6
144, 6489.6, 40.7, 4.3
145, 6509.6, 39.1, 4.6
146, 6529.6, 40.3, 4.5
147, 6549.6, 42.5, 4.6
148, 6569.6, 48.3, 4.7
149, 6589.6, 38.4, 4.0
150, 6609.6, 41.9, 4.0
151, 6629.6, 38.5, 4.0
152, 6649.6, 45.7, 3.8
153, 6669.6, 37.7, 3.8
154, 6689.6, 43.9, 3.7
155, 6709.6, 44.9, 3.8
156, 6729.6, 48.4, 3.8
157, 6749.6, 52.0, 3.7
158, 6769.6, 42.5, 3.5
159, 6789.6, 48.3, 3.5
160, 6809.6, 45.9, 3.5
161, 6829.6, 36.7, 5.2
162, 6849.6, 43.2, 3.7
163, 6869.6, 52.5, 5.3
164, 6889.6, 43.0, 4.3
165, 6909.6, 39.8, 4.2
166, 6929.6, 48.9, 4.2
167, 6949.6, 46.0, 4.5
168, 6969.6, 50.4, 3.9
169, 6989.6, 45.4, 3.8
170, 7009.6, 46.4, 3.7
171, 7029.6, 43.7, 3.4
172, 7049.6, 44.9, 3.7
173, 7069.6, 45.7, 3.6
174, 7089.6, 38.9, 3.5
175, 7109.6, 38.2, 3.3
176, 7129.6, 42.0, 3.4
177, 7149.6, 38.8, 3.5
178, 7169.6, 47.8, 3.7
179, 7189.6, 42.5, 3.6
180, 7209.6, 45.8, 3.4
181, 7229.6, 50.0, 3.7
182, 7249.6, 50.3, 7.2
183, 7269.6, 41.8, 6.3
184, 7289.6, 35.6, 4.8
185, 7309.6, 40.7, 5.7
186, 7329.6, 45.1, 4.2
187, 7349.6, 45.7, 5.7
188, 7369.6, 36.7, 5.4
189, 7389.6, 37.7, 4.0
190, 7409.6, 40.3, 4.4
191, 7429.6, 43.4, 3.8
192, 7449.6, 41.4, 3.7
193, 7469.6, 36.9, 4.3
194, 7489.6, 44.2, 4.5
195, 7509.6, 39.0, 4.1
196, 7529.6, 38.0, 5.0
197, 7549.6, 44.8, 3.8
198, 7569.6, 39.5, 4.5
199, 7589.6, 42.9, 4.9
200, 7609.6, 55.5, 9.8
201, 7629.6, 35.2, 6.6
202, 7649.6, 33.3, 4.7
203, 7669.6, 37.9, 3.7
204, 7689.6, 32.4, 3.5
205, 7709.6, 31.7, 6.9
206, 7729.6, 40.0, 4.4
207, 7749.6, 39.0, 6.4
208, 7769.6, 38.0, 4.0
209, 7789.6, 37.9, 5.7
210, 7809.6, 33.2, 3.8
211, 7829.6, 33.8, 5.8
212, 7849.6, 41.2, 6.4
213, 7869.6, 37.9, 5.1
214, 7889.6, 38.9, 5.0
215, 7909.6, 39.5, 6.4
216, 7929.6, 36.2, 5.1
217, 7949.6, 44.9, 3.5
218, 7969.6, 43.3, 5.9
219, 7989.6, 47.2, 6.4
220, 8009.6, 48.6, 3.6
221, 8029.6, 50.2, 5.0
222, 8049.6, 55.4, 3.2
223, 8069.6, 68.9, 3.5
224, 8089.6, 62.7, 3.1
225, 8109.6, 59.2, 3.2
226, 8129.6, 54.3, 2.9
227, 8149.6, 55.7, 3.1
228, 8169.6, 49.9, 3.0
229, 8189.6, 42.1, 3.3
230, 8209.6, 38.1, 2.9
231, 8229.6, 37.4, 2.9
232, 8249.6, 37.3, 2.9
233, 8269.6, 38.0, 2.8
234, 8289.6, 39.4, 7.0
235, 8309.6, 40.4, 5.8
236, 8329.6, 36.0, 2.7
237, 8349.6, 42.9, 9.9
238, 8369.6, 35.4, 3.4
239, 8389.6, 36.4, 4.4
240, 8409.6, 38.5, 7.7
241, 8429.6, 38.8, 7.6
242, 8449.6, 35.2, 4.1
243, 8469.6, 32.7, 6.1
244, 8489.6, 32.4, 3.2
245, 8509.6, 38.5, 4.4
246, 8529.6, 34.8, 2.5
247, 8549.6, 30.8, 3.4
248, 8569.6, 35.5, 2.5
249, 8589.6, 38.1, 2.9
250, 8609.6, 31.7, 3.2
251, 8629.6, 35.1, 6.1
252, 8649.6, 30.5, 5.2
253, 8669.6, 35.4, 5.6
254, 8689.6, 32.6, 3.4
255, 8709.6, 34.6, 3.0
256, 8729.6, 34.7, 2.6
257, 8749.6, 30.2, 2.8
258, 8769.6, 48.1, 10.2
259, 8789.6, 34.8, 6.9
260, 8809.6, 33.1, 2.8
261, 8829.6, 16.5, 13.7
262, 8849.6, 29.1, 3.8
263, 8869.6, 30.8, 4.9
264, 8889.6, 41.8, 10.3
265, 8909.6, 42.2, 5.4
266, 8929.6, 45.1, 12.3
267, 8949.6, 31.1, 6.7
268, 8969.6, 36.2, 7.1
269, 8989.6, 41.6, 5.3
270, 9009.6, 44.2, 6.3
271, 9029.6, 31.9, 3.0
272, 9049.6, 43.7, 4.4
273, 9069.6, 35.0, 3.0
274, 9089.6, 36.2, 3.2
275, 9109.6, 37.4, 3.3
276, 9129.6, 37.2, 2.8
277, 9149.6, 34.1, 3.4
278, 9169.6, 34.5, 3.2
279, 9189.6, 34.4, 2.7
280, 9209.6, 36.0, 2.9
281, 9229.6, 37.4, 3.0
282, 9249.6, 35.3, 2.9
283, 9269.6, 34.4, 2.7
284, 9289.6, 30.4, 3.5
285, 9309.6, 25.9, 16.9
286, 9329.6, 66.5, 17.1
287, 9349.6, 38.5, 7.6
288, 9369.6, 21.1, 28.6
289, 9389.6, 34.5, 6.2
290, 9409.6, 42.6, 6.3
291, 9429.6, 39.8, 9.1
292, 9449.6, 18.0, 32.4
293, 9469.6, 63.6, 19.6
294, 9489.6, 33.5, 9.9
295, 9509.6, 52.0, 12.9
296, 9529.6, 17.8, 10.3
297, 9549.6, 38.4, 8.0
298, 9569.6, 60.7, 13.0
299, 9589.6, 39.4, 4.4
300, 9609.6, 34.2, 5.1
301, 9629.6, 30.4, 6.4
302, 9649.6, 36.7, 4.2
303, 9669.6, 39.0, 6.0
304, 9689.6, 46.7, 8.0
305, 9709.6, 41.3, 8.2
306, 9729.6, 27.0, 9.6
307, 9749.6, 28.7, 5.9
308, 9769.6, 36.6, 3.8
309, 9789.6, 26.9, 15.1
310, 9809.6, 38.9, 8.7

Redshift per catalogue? 1.89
